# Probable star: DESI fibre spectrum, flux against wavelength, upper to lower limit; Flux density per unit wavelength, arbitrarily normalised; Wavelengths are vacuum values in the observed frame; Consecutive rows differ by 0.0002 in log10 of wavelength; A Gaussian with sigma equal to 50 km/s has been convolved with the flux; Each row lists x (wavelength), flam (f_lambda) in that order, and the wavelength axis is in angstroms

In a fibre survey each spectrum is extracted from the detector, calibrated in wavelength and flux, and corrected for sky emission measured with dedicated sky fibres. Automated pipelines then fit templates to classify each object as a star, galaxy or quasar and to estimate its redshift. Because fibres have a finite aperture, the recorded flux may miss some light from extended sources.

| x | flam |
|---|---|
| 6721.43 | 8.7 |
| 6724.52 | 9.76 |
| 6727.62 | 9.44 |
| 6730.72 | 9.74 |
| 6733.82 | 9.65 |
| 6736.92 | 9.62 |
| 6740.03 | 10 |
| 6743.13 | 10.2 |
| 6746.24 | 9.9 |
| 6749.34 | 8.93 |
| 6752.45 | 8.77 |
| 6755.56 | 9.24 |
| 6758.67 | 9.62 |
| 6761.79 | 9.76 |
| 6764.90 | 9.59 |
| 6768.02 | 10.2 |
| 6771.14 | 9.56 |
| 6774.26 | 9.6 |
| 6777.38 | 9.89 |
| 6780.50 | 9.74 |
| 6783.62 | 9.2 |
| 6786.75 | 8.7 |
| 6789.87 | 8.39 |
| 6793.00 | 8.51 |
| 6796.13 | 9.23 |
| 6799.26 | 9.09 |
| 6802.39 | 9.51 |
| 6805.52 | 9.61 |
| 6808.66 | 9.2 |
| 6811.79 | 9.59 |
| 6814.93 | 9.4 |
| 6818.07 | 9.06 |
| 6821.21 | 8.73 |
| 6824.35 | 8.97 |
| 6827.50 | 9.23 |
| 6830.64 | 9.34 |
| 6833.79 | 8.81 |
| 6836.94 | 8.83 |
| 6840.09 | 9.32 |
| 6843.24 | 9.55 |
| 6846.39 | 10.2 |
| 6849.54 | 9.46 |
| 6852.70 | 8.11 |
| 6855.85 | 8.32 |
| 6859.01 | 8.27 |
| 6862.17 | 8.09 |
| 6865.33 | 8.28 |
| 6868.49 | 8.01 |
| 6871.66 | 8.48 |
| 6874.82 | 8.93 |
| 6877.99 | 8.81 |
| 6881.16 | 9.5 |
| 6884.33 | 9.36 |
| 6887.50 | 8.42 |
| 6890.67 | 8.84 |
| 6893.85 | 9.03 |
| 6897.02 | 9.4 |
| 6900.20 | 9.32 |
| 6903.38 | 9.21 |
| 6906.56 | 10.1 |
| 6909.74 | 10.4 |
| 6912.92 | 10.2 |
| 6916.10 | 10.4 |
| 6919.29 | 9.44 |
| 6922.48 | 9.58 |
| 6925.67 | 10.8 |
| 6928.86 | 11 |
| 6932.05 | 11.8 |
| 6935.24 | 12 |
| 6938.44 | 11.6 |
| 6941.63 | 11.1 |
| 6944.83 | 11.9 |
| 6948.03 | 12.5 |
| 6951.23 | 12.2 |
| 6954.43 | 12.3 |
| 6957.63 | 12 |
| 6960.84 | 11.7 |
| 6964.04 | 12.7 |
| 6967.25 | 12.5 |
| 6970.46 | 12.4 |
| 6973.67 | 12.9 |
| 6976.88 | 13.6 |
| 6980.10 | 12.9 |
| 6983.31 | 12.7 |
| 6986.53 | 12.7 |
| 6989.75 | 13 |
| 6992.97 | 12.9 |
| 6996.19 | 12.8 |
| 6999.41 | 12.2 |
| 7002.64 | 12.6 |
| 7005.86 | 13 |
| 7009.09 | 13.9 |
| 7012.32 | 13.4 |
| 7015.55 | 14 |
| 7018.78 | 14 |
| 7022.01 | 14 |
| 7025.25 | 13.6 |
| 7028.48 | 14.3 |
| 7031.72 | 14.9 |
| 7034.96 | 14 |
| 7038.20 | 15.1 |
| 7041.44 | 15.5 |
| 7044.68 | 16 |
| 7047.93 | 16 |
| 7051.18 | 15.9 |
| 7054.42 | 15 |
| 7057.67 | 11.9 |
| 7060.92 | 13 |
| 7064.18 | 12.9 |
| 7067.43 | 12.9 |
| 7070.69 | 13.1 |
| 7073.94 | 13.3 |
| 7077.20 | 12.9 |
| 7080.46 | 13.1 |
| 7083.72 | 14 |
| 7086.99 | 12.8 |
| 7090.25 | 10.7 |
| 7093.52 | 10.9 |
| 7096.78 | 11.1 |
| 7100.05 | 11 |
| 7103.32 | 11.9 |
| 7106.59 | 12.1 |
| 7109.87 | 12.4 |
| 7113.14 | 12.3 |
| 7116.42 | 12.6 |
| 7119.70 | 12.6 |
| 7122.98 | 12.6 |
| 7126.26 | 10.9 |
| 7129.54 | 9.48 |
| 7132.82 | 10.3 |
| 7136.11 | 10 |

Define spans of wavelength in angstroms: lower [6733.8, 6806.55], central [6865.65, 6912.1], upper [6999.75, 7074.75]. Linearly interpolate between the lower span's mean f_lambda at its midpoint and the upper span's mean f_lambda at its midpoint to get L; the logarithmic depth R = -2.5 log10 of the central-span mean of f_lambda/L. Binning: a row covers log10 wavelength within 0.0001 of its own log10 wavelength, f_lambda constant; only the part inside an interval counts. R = 0.25 mag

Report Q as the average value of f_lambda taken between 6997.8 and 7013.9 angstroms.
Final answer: 13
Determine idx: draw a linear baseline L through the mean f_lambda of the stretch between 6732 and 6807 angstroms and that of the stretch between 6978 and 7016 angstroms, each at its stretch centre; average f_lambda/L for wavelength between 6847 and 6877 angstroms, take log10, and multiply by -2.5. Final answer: 0.267 mag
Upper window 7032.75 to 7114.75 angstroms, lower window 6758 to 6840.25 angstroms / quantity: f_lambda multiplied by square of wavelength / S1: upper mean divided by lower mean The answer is 1.54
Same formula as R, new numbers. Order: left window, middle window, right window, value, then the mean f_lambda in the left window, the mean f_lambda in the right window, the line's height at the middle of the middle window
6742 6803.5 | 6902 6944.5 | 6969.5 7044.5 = 0.14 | 9.37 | 13.6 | 12.1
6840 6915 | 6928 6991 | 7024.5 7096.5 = -0.11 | 9.07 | 13.7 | 11.1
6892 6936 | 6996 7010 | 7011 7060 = 0.04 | 10.2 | 14.5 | 13.3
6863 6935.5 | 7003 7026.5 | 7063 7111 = -0.21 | 9.57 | 12.3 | 11.3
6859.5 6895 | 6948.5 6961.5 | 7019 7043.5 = -0.05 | 8.69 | 14.5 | 11.6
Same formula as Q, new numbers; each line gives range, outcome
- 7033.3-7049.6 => 15.3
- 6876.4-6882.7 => 9.15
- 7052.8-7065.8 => 13.2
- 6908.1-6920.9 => 10.1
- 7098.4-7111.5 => 11.8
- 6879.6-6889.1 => 9.09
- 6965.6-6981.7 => 12.9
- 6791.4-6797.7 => 8.86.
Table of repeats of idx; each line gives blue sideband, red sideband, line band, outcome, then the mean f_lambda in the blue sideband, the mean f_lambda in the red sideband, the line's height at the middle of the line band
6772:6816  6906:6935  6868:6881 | 0.16 mag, 9.27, 10.5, 10.1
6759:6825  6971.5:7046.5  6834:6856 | 0.14 mag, 9.32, 13.7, 10.4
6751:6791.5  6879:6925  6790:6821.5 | 0.03 mag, 9.4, 9.53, 9.44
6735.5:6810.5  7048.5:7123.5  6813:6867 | 0.13 mag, 9.42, 12.7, 10.1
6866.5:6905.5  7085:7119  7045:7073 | -0.23 mag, 8.95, 11.8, 11.3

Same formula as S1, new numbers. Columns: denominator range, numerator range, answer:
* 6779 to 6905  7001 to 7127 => 1.57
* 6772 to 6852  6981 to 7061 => 1.60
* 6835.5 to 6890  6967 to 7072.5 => 1.62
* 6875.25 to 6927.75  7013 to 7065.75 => 1.56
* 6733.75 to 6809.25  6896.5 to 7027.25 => 1.35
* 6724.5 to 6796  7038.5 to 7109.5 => 1.52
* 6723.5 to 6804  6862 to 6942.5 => 1.07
